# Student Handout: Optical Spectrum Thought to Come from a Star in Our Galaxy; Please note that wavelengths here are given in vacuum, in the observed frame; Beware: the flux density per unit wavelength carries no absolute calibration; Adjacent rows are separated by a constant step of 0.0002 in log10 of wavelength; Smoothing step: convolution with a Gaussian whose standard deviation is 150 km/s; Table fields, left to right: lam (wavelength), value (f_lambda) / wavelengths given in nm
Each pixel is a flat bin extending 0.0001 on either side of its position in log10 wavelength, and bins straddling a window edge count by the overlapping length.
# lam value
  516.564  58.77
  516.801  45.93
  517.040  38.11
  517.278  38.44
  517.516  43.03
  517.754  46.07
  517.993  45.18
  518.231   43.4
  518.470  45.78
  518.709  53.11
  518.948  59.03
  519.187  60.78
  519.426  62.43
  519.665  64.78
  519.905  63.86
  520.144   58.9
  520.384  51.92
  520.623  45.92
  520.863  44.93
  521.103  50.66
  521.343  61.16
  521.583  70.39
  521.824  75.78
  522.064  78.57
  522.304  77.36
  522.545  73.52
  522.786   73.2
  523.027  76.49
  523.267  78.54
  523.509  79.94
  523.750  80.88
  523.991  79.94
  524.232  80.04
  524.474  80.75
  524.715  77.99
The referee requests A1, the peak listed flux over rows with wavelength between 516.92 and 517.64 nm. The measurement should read 43.03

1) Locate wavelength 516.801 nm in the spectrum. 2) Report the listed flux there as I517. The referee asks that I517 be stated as 45.93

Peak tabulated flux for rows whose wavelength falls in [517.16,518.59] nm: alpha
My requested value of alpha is 46.07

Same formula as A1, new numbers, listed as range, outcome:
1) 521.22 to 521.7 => 70.39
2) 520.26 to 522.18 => 78.57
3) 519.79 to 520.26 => 63.86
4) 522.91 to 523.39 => 78.54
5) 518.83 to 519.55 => 62.43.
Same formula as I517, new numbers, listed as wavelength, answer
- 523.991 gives 79.94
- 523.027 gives 76.49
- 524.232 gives 80.04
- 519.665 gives 64.78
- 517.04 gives 38.11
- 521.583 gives 70.39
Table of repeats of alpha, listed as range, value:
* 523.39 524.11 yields 80.88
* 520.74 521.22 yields 50.66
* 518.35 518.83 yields 53.11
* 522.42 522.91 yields 73.52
